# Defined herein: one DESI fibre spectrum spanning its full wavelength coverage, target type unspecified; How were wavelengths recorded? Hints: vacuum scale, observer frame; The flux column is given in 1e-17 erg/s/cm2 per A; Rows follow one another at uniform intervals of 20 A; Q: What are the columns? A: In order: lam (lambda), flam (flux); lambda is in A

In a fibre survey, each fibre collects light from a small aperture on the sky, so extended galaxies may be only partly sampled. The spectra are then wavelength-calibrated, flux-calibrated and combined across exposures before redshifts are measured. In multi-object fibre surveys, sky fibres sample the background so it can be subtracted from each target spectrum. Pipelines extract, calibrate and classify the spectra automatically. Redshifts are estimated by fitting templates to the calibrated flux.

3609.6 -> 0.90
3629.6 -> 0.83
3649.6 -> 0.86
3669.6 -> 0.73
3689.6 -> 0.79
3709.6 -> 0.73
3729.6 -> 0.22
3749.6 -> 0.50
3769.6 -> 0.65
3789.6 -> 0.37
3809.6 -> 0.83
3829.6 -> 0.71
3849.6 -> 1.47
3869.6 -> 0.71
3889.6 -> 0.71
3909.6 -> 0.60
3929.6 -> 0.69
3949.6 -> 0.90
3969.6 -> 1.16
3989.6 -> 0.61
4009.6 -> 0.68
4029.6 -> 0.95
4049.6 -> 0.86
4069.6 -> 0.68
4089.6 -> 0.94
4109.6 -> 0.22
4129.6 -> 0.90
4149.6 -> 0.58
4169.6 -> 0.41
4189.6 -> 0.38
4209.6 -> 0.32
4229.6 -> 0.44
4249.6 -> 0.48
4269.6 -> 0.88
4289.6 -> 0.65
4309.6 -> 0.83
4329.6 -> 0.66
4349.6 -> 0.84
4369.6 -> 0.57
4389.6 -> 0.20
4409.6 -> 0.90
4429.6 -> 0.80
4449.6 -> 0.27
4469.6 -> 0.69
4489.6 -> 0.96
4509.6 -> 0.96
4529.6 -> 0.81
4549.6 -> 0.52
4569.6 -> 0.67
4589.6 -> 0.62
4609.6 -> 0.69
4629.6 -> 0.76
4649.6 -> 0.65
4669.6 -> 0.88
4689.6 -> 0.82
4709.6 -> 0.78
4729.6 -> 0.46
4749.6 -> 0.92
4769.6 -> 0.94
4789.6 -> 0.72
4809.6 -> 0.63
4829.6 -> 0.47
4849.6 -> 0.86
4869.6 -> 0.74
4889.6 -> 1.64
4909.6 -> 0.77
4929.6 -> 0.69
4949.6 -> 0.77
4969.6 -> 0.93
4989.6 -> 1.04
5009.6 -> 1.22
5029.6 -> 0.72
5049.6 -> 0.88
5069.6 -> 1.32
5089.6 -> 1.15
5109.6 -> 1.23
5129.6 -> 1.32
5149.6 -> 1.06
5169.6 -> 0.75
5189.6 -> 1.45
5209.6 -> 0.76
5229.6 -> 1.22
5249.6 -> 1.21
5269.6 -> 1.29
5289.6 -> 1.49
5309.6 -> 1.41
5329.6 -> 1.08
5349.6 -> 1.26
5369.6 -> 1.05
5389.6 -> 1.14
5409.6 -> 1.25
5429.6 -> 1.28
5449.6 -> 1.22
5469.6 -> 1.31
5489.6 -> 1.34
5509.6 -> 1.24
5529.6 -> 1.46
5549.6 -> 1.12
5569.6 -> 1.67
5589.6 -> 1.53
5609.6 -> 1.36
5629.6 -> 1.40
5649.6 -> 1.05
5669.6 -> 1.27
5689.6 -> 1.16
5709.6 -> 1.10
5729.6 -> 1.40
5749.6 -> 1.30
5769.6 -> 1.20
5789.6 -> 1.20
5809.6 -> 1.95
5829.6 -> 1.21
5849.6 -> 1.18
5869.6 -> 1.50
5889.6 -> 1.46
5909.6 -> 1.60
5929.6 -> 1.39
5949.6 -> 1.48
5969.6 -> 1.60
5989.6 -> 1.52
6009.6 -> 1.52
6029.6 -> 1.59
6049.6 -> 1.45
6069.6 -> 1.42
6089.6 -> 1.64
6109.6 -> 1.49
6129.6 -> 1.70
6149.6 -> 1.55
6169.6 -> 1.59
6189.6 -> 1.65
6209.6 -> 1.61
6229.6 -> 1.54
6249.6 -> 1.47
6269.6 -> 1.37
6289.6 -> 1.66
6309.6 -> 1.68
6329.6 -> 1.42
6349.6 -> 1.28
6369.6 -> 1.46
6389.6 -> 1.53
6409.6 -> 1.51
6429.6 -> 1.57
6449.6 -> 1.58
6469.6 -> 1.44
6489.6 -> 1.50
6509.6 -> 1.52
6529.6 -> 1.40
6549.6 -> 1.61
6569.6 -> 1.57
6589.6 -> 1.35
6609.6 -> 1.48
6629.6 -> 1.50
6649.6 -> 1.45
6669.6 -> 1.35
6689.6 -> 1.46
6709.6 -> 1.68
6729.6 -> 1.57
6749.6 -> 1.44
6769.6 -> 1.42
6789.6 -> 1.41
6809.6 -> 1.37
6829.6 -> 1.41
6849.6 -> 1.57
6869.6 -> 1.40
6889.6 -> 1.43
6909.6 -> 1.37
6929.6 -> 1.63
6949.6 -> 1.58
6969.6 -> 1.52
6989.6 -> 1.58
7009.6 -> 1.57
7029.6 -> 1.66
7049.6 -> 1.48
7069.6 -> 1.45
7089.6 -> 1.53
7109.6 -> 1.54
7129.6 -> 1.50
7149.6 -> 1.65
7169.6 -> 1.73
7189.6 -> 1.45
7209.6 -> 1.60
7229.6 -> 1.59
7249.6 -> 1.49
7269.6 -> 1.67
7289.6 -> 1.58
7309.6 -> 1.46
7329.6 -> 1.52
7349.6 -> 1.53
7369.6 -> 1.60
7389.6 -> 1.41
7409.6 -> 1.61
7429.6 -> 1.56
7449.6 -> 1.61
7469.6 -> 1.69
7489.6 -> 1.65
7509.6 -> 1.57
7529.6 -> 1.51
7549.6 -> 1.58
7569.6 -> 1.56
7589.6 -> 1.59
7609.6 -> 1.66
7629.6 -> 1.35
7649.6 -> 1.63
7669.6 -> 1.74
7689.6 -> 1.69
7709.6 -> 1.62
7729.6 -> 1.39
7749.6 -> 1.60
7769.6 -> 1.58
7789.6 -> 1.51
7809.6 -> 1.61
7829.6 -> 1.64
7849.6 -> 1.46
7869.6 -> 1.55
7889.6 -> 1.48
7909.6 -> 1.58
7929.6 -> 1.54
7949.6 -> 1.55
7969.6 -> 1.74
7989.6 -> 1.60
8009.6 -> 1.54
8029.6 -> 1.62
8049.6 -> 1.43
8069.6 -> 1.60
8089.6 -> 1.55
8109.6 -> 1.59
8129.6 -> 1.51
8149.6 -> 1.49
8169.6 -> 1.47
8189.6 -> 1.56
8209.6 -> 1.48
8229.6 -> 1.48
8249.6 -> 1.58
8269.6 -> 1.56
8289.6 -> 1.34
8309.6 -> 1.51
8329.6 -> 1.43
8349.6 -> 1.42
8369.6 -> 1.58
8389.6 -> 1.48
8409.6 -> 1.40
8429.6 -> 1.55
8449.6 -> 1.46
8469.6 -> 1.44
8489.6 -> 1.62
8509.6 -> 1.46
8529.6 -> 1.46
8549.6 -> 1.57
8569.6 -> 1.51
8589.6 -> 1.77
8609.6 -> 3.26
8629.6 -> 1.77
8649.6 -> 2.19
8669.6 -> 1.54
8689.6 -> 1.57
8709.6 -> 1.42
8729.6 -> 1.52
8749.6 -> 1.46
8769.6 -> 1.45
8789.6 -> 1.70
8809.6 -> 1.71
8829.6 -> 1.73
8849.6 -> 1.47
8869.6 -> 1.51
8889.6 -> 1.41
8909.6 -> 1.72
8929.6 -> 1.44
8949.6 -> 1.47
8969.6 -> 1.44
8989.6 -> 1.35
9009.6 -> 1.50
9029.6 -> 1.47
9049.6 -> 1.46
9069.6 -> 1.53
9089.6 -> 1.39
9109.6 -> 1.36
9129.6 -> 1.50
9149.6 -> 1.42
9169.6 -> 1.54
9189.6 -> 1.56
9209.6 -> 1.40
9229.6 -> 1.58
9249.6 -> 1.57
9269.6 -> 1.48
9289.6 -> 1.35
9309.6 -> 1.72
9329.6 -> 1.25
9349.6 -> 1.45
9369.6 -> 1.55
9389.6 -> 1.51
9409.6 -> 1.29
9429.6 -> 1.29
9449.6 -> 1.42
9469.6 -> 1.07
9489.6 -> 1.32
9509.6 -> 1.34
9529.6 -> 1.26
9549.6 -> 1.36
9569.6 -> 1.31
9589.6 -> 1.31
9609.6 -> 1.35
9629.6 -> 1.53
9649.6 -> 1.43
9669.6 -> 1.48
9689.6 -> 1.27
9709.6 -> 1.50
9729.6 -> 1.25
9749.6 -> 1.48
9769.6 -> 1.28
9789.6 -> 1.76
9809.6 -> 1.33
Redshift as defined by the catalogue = 0.312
